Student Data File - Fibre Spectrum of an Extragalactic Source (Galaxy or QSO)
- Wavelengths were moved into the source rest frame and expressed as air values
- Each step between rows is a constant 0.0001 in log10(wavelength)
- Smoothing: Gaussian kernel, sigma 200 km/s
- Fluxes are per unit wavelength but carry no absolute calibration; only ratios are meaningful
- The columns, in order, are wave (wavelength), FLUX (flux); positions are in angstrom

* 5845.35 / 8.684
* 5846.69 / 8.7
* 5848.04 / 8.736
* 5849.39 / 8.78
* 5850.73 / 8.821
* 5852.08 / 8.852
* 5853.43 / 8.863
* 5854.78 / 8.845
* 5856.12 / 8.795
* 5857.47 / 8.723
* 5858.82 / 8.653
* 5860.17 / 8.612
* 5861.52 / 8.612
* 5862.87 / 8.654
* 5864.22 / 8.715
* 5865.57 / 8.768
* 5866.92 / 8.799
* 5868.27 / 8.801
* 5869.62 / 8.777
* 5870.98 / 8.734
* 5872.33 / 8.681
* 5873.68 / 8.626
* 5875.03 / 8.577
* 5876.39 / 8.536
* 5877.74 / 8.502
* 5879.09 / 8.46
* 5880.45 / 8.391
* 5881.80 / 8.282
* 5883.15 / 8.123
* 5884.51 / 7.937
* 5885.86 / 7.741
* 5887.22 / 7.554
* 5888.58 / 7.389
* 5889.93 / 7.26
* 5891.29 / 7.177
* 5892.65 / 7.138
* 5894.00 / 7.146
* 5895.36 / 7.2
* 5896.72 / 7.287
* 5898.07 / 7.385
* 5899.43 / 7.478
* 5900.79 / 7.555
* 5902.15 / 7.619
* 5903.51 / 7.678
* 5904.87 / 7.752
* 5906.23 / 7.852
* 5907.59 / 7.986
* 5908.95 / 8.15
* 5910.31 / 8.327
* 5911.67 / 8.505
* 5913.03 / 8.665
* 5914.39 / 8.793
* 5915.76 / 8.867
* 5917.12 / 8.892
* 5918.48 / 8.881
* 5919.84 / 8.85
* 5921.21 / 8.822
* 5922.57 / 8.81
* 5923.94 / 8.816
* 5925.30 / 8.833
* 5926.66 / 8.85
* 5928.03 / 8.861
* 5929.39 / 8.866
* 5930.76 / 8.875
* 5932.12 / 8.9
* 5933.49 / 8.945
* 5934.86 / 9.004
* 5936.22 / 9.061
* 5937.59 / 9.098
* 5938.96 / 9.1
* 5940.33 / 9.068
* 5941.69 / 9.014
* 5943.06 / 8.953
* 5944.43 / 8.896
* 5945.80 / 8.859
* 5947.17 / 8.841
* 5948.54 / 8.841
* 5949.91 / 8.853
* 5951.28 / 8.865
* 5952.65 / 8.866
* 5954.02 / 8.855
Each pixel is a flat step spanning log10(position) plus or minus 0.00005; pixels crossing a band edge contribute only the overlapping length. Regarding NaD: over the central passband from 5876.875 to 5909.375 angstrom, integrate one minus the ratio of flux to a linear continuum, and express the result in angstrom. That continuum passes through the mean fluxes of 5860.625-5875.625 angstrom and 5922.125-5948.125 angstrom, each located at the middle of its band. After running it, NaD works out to 3.98 angstrom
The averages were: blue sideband 8.7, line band 7.71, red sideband 8.93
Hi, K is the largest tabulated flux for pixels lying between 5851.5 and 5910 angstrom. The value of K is 8.863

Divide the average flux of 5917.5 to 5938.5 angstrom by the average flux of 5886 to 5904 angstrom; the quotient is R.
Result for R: 1.2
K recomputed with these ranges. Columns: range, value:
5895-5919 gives 8.892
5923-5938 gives 9.098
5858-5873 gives 8.801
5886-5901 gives 7.555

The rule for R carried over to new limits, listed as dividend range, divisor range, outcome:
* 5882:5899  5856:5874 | 0.86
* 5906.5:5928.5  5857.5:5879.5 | 1.00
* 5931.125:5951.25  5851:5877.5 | 1.03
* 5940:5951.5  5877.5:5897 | 1.16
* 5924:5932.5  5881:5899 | 1.18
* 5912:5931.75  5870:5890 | 1.07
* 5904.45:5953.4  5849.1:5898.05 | 1.06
